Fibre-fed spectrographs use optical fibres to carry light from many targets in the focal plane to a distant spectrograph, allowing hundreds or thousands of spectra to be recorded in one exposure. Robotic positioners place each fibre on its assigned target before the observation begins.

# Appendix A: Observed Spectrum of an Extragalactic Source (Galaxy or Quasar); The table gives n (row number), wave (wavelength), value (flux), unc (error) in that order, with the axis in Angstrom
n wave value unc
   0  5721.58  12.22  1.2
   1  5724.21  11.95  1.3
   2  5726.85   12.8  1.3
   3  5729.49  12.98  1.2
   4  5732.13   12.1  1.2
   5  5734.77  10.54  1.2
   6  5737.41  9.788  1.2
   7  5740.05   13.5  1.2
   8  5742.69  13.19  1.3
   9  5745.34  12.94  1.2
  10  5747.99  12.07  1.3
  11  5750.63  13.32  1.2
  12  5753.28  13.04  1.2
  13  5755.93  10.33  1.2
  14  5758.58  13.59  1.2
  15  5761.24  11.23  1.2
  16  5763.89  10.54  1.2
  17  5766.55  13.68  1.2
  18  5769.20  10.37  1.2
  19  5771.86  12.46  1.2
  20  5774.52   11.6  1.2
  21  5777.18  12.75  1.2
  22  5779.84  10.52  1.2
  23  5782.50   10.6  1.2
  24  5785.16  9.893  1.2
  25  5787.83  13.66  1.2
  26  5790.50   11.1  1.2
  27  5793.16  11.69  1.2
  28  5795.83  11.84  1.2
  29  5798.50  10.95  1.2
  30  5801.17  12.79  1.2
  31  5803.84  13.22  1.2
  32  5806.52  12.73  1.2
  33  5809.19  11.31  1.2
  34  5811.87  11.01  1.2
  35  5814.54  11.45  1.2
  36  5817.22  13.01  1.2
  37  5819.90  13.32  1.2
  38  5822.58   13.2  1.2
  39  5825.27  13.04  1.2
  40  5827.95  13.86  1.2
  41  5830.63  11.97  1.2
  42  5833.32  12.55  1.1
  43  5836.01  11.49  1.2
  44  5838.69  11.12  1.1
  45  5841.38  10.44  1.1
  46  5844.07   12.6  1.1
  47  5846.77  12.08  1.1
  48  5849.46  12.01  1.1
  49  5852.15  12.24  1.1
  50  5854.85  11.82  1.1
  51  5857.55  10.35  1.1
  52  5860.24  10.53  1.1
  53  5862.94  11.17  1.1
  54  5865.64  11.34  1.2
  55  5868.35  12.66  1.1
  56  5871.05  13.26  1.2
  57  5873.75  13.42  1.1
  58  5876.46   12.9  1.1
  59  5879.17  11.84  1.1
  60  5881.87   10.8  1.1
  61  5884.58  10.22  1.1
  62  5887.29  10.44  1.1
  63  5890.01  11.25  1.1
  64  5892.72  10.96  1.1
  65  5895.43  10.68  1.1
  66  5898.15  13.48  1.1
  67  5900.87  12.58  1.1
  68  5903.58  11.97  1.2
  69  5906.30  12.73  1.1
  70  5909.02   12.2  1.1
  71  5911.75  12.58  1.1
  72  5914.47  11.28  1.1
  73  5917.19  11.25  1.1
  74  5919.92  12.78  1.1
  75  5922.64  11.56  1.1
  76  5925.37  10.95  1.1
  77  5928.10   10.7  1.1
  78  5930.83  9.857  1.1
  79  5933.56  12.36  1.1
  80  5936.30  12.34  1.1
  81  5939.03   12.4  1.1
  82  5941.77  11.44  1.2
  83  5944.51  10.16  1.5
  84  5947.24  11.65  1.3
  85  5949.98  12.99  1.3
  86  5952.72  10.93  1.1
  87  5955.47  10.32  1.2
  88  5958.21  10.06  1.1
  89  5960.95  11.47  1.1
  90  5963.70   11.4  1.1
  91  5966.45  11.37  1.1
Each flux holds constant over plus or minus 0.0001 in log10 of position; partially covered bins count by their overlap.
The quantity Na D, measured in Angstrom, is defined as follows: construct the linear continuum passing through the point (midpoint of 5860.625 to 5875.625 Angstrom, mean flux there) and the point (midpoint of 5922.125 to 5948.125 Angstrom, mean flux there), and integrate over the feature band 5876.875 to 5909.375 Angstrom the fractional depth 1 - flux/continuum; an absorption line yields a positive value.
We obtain 0.80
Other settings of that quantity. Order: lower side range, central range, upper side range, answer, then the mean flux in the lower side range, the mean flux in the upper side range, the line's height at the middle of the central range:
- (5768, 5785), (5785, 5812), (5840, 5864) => -1.5 Angstrom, 11.3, 11.5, 11.3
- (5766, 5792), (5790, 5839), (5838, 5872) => -2.6 Angstrom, 11.6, 11.7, 11.6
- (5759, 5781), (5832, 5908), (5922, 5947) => -1.8 Angstrom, 11.7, 11.3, 11.5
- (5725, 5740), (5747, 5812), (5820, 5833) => 2.8 Angstrom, 11.8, 13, 12.4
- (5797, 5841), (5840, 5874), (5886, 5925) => 0.8 Angstrom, 12.3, 11.8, 12.1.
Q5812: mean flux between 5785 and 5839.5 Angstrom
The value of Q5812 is 12.2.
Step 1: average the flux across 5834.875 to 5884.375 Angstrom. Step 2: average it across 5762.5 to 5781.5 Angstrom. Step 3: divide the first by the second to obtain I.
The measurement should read 1.01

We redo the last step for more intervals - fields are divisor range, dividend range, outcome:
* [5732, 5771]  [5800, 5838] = 1.04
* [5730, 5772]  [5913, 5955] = 0.95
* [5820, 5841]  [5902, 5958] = 0.93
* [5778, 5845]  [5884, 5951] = 0.97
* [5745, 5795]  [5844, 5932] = 0.99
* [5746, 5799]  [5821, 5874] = 1.02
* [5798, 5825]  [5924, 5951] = 0.93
